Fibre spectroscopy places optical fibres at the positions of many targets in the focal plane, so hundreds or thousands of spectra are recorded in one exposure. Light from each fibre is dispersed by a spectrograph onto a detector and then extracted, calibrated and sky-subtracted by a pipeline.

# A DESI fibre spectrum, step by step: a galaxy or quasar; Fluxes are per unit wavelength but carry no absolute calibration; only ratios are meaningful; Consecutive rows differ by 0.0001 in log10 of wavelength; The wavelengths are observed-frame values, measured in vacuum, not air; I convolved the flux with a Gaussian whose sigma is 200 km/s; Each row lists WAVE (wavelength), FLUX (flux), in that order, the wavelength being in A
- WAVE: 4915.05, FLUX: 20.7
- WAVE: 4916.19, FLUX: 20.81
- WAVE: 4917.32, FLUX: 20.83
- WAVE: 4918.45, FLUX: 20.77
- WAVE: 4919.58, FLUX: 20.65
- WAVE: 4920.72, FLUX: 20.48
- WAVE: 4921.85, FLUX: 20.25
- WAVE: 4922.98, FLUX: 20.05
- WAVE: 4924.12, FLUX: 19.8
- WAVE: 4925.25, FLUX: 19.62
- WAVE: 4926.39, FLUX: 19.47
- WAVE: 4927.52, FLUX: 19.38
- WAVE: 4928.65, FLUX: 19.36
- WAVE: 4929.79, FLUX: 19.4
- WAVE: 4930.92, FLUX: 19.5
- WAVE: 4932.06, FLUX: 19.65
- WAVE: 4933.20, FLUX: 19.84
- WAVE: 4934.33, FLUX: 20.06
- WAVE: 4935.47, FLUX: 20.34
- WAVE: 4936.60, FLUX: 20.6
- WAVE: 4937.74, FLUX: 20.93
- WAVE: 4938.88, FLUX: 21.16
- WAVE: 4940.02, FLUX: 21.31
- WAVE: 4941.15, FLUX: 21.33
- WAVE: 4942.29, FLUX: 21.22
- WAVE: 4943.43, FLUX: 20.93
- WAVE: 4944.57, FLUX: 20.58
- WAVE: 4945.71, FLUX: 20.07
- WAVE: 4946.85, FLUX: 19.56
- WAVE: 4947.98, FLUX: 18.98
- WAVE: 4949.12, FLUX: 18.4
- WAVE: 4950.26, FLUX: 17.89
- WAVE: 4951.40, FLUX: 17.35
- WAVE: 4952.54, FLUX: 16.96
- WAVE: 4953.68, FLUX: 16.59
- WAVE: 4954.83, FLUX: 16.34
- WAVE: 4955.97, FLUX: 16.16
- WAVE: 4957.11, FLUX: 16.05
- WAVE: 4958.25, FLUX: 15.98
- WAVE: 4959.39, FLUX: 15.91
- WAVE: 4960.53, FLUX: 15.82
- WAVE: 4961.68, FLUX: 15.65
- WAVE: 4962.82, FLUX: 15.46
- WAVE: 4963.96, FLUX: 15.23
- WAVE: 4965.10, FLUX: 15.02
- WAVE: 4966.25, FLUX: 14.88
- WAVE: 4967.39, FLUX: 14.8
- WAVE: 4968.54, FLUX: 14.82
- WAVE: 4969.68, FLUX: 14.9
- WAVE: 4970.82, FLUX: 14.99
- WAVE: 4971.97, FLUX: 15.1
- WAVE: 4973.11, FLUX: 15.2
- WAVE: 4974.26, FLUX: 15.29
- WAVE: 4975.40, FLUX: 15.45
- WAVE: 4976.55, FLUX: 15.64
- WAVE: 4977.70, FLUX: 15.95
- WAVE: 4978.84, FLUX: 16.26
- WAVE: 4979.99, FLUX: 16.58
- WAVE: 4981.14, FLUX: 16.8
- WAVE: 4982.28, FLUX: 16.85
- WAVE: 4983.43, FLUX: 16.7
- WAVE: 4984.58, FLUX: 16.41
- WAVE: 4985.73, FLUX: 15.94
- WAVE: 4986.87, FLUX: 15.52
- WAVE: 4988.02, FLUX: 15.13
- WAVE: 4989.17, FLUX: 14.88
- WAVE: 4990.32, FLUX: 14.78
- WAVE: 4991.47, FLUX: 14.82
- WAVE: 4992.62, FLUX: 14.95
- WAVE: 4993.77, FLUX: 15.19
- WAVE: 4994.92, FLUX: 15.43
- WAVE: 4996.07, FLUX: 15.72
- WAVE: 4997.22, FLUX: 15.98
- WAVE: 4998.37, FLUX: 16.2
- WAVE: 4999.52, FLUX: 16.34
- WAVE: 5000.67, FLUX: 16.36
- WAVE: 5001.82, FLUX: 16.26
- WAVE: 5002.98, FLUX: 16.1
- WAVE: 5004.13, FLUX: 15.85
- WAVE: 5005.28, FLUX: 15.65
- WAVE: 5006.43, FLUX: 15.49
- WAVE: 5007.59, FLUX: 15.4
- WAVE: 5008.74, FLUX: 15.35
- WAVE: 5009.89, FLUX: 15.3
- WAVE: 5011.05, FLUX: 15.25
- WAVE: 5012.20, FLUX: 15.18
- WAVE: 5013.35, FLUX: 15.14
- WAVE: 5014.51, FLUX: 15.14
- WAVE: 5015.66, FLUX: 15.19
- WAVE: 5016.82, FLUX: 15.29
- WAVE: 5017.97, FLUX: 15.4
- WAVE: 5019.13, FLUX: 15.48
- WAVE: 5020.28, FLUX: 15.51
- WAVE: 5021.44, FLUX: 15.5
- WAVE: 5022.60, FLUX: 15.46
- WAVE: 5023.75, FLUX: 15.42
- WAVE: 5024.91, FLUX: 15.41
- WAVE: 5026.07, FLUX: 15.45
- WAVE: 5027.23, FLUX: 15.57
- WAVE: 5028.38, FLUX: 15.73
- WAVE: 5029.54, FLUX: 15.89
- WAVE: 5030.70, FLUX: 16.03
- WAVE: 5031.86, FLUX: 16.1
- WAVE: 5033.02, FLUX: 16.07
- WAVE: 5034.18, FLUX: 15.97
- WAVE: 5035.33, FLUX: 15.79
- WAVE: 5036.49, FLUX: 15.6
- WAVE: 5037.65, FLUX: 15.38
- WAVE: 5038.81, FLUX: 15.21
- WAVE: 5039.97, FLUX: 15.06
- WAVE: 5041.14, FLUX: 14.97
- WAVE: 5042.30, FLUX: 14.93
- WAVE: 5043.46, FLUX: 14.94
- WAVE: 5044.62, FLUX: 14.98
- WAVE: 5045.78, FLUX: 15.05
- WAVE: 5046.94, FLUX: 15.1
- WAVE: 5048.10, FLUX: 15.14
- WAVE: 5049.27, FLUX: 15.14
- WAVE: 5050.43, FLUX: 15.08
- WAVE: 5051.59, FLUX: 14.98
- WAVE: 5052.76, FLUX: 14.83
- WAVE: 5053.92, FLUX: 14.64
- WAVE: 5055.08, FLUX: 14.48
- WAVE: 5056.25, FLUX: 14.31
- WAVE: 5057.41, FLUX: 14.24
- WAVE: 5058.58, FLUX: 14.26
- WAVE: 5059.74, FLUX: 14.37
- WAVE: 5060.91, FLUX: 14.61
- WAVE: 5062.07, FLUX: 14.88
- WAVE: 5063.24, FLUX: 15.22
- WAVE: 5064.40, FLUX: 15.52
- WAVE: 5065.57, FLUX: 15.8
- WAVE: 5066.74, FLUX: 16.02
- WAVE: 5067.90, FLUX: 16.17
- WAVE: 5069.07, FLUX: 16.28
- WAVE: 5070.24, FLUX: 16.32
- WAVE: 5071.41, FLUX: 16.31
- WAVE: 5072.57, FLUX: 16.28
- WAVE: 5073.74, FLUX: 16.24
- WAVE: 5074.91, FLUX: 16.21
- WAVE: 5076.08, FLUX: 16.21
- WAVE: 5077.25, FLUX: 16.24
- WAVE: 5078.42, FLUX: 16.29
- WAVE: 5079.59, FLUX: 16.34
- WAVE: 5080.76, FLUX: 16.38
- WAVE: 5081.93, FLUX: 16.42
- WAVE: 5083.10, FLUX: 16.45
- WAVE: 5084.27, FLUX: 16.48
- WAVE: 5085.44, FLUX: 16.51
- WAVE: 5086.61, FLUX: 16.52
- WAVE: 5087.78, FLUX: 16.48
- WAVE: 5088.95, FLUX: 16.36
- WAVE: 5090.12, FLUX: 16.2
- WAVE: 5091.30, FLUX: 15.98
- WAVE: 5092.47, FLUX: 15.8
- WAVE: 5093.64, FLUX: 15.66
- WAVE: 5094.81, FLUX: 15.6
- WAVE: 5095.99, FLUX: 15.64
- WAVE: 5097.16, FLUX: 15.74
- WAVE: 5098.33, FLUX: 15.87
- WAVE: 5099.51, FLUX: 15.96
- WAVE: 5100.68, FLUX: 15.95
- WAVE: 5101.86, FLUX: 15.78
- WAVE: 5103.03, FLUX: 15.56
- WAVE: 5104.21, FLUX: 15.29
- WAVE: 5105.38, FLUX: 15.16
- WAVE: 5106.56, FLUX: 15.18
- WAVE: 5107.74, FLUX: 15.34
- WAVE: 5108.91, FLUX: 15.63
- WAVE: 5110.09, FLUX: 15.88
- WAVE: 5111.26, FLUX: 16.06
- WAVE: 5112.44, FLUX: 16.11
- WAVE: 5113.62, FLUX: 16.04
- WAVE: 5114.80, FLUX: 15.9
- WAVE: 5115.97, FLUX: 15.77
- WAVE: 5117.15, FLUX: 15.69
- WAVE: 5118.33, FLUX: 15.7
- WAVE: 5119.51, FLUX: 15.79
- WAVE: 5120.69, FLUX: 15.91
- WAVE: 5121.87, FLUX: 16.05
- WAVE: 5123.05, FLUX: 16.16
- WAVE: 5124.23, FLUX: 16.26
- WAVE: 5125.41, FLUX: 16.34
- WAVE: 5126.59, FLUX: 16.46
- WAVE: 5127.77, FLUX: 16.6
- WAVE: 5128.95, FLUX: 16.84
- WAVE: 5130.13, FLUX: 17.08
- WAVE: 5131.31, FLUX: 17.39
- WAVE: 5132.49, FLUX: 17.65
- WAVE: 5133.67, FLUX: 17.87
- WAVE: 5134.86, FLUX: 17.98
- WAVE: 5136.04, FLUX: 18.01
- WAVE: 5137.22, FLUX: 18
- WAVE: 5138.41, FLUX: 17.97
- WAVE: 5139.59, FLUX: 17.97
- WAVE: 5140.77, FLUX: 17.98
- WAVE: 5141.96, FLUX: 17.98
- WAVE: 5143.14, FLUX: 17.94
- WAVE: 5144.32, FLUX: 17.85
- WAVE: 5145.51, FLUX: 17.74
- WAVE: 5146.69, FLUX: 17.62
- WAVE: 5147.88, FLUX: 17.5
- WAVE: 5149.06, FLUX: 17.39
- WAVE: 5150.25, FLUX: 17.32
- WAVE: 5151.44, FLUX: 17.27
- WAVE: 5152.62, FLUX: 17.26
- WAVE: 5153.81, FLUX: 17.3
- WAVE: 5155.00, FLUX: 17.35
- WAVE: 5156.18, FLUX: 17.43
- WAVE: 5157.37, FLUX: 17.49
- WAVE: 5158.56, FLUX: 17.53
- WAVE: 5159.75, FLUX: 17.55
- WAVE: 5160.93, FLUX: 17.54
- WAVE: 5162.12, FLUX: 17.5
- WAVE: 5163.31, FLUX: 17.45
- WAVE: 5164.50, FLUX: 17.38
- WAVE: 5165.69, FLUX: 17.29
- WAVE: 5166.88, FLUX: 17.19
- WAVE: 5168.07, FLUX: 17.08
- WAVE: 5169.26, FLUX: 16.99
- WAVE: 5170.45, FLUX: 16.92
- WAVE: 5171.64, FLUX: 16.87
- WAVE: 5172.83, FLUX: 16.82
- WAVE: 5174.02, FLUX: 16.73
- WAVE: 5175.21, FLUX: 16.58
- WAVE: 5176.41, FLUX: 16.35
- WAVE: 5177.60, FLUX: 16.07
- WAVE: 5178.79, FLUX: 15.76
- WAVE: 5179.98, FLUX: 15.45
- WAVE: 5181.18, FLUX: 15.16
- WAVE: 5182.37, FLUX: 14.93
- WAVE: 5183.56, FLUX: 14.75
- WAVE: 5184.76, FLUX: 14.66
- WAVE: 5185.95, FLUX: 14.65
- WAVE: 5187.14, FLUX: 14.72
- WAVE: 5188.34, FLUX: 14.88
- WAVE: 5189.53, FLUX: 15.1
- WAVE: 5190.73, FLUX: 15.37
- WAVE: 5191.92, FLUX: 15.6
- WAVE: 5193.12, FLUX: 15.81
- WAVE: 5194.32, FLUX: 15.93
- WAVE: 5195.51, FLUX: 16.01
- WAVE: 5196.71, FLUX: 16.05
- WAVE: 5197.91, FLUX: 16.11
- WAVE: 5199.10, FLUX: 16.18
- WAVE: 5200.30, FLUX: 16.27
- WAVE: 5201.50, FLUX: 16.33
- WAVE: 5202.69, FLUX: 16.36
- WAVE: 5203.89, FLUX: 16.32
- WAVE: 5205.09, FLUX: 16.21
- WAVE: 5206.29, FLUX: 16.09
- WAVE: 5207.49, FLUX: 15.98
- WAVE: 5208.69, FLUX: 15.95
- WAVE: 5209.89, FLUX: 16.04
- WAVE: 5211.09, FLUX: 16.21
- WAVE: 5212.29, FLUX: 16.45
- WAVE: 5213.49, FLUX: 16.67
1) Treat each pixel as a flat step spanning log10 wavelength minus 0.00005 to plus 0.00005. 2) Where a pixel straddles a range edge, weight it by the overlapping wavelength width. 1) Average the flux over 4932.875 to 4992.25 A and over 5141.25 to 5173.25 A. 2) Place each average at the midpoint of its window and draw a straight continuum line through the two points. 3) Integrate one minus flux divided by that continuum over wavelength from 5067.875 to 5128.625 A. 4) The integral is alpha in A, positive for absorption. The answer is 4.45 A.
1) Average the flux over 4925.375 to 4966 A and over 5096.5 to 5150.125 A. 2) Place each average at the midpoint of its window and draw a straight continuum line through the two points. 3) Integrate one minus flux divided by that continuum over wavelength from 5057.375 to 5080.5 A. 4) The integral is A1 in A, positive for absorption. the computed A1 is 2.0 A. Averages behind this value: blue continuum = 18.5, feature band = 15.7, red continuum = 16.6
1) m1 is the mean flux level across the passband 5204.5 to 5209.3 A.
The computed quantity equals 16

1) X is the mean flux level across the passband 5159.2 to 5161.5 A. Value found 17.6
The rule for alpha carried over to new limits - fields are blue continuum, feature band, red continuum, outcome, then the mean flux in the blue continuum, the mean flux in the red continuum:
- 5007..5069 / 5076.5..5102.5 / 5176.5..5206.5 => -1.2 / 15.3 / 15.6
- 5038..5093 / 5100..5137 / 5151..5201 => -0.7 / 15.6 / 16.4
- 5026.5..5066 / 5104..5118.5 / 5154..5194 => 0.1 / 15.2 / 16.3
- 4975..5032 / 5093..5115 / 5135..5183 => 1.2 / 15.7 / 17.2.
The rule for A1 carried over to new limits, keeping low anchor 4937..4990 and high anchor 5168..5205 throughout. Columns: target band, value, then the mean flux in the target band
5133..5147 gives -1.6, 17.9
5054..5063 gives 1.1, 14.5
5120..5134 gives -0.5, 16.7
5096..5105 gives 0.3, 15.7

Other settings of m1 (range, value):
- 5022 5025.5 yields 15.4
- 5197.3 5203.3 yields 16.3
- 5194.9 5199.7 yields 16.1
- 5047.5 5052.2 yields 15.1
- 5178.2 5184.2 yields 15.2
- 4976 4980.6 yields 16.1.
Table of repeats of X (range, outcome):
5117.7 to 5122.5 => 15.8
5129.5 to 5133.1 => 17.4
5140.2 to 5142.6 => 18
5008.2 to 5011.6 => 15.3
